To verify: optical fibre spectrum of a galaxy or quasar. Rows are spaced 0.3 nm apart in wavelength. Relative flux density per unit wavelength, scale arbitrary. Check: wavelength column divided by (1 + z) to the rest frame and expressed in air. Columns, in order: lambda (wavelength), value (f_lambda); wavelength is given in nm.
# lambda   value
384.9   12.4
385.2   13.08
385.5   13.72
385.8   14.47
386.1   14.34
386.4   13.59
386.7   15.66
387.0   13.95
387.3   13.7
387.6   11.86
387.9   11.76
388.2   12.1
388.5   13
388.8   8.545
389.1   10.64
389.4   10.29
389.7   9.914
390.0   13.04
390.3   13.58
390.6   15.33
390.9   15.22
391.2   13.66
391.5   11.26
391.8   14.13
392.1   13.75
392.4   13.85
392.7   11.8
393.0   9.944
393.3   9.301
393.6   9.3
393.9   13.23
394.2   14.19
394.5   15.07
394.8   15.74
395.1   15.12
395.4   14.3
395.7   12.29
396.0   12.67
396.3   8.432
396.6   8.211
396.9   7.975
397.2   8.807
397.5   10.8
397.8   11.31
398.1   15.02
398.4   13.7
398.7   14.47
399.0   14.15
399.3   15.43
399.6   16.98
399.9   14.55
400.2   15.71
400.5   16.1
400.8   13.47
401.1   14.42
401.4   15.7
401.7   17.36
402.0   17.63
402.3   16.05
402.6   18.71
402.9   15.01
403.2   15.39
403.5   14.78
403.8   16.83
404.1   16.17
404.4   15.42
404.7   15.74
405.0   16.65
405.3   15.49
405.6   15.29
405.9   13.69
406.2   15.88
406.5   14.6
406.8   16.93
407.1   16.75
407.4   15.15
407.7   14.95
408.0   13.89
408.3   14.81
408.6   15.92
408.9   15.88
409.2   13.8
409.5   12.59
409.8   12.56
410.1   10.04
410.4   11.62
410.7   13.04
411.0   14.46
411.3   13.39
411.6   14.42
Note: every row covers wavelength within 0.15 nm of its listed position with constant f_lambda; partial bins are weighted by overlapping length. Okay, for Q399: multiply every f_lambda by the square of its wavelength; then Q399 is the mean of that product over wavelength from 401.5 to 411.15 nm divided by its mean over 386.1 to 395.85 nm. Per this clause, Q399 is 1.27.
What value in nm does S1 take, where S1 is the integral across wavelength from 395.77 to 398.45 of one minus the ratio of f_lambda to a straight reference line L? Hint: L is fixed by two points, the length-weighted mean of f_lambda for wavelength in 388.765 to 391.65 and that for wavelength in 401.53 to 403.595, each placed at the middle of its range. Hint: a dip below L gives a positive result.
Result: 0.72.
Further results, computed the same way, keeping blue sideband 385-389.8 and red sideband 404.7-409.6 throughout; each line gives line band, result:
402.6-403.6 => -0.07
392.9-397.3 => 0.61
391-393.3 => 0.13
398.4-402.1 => -0.29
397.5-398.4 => 0.07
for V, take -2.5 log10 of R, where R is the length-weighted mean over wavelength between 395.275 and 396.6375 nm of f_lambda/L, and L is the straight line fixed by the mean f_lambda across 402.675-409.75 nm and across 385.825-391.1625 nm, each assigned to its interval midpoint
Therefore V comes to 0.21 mag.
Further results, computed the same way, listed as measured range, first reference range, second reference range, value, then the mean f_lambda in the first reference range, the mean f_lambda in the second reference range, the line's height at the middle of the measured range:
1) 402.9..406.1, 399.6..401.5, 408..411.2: -0.08 mag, 15.1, 13.5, 14.4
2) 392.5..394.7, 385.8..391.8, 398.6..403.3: 0.17 mag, 12.8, 15.7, 13.9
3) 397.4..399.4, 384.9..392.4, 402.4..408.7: 0.07 mag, 12.9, 15.6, 14.5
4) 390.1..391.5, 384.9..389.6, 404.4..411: -0.08 mag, 12.7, 14.6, 13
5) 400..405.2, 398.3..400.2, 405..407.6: -0.05 mag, 15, 15.5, 15.2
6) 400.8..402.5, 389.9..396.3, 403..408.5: -0.10 mag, 13.1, 15.5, 14.7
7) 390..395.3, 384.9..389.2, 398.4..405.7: 0.06 mag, 12.9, 15.7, 13.9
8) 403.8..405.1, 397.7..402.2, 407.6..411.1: -0.12 mag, 15.1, 13.6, 14.4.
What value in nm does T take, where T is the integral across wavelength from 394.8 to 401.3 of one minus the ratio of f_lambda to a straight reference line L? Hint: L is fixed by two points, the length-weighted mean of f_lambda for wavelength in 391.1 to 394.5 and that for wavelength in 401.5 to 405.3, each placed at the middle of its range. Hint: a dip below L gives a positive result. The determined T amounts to 0.54 nm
